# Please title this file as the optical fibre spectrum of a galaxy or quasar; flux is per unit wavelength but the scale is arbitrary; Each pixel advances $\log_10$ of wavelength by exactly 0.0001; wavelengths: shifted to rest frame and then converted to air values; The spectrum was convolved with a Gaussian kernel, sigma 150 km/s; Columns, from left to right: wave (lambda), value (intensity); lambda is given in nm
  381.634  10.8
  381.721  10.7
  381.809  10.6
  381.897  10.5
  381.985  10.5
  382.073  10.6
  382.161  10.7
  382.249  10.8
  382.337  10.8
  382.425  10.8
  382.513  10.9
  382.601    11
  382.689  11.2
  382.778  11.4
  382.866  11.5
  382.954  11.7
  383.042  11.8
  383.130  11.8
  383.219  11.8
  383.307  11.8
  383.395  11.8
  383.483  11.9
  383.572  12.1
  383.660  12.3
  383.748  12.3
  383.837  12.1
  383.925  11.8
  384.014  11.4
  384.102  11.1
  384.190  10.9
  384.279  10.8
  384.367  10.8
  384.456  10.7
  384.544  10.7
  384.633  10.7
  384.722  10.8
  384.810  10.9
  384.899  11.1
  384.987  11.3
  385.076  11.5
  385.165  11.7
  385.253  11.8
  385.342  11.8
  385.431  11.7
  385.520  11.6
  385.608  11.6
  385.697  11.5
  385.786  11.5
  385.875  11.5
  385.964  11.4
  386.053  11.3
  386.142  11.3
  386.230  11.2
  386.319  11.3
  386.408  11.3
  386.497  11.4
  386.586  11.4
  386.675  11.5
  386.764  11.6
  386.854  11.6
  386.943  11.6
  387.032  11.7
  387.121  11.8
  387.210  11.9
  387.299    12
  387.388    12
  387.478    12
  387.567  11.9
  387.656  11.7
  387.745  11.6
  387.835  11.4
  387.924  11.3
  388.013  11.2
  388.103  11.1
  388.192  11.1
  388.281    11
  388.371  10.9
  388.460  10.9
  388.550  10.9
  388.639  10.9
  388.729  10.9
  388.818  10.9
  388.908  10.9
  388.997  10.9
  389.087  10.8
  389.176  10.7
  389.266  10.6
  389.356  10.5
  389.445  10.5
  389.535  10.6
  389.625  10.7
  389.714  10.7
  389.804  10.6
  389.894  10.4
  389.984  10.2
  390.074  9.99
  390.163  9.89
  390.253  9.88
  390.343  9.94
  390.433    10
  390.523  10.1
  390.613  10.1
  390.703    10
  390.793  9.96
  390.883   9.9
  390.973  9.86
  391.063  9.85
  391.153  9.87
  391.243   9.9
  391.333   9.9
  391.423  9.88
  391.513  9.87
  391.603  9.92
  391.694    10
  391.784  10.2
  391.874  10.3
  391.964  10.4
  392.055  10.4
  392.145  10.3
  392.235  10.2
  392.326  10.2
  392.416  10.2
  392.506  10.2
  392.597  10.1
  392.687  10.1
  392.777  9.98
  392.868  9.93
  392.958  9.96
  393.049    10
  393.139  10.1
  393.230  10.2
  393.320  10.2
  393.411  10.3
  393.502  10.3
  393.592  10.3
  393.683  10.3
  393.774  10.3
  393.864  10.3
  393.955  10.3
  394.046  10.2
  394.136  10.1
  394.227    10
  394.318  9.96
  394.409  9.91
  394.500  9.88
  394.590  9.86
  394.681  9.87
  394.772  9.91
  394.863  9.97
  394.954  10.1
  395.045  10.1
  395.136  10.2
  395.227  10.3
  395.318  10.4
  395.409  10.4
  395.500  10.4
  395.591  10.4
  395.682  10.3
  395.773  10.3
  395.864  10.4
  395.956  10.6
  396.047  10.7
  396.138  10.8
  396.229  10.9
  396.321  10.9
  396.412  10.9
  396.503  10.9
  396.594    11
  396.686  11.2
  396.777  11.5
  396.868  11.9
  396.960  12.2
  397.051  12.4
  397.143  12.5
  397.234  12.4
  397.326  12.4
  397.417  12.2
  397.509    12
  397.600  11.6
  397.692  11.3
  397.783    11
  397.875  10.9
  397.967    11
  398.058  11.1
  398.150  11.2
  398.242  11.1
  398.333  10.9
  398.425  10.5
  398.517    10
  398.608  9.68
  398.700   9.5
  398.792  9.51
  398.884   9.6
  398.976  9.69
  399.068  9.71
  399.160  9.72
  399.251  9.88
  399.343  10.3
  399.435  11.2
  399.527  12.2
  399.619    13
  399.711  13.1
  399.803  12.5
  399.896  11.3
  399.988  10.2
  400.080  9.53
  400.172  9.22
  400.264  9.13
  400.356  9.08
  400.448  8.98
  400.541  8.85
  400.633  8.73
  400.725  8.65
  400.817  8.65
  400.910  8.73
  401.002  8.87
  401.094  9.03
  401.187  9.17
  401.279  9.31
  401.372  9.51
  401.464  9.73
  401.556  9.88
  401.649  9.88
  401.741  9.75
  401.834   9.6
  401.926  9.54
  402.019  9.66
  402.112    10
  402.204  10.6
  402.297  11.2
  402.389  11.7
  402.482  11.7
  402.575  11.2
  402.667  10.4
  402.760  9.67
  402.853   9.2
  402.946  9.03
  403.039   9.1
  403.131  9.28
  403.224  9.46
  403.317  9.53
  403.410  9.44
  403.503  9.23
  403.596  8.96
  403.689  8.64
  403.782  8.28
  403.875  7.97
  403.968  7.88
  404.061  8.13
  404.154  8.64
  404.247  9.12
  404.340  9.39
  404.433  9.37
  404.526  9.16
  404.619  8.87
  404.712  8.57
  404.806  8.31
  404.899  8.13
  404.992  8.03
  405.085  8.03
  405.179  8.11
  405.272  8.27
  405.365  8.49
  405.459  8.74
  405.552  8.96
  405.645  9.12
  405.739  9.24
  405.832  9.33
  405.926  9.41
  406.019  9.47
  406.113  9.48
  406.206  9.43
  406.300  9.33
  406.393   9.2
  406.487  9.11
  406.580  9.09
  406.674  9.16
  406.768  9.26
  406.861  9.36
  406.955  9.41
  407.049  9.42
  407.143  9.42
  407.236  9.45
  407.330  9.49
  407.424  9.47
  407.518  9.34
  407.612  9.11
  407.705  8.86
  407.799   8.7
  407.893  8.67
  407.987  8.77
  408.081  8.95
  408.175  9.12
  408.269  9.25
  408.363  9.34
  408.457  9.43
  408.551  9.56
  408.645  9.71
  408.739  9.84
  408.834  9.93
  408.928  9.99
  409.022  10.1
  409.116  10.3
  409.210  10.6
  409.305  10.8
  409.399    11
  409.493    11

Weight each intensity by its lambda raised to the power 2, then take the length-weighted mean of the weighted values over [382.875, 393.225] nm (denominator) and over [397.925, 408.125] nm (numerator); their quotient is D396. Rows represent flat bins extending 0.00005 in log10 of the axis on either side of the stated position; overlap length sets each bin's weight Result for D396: 0.94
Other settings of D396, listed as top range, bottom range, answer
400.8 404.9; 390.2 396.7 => 0.96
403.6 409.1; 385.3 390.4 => 0.89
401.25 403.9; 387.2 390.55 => 0.96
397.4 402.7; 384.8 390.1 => 0.97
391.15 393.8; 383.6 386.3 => 0.93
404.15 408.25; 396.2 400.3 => 0.85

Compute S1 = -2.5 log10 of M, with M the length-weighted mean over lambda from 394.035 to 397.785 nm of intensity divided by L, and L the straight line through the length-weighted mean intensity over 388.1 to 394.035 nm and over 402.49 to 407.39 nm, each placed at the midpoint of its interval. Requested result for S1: -0.10 mag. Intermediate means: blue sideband 10.3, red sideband 9.07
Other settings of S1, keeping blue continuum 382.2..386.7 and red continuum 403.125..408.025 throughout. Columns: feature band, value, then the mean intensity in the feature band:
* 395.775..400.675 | -0.10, 10.8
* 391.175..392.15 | 0.05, 10.1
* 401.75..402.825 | -0.12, 10.4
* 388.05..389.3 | 0.00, 10.9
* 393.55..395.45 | 0.01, 10.1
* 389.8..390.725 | 0.07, 10.1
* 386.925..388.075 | -0.06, 11.7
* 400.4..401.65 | 0.04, 9.11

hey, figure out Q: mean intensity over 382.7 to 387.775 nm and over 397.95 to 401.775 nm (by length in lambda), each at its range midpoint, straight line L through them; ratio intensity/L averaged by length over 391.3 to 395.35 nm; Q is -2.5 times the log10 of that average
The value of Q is 0.06 mag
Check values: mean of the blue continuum 11.5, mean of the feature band 10.1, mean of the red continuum 10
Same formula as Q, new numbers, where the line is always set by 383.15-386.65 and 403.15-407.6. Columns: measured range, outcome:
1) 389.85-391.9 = 0.08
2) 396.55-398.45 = -0.16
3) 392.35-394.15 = 0.03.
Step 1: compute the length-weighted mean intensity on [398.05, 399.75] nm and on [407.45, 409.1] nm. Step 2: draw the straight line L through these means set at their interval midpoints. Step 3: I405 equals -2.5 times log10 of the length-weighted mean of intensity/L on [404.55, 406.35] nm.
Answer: 0.11 mag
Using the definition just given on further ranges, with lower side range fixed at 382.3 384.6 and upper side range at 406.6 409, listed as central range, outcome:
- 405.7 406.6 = 0.02 mag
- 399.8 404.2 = 0.04 mag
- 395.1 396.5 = -0.02 mag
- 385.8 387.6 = -0.04 mag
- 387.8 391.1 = 0.04 mag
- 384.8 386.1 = -0.02 mag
